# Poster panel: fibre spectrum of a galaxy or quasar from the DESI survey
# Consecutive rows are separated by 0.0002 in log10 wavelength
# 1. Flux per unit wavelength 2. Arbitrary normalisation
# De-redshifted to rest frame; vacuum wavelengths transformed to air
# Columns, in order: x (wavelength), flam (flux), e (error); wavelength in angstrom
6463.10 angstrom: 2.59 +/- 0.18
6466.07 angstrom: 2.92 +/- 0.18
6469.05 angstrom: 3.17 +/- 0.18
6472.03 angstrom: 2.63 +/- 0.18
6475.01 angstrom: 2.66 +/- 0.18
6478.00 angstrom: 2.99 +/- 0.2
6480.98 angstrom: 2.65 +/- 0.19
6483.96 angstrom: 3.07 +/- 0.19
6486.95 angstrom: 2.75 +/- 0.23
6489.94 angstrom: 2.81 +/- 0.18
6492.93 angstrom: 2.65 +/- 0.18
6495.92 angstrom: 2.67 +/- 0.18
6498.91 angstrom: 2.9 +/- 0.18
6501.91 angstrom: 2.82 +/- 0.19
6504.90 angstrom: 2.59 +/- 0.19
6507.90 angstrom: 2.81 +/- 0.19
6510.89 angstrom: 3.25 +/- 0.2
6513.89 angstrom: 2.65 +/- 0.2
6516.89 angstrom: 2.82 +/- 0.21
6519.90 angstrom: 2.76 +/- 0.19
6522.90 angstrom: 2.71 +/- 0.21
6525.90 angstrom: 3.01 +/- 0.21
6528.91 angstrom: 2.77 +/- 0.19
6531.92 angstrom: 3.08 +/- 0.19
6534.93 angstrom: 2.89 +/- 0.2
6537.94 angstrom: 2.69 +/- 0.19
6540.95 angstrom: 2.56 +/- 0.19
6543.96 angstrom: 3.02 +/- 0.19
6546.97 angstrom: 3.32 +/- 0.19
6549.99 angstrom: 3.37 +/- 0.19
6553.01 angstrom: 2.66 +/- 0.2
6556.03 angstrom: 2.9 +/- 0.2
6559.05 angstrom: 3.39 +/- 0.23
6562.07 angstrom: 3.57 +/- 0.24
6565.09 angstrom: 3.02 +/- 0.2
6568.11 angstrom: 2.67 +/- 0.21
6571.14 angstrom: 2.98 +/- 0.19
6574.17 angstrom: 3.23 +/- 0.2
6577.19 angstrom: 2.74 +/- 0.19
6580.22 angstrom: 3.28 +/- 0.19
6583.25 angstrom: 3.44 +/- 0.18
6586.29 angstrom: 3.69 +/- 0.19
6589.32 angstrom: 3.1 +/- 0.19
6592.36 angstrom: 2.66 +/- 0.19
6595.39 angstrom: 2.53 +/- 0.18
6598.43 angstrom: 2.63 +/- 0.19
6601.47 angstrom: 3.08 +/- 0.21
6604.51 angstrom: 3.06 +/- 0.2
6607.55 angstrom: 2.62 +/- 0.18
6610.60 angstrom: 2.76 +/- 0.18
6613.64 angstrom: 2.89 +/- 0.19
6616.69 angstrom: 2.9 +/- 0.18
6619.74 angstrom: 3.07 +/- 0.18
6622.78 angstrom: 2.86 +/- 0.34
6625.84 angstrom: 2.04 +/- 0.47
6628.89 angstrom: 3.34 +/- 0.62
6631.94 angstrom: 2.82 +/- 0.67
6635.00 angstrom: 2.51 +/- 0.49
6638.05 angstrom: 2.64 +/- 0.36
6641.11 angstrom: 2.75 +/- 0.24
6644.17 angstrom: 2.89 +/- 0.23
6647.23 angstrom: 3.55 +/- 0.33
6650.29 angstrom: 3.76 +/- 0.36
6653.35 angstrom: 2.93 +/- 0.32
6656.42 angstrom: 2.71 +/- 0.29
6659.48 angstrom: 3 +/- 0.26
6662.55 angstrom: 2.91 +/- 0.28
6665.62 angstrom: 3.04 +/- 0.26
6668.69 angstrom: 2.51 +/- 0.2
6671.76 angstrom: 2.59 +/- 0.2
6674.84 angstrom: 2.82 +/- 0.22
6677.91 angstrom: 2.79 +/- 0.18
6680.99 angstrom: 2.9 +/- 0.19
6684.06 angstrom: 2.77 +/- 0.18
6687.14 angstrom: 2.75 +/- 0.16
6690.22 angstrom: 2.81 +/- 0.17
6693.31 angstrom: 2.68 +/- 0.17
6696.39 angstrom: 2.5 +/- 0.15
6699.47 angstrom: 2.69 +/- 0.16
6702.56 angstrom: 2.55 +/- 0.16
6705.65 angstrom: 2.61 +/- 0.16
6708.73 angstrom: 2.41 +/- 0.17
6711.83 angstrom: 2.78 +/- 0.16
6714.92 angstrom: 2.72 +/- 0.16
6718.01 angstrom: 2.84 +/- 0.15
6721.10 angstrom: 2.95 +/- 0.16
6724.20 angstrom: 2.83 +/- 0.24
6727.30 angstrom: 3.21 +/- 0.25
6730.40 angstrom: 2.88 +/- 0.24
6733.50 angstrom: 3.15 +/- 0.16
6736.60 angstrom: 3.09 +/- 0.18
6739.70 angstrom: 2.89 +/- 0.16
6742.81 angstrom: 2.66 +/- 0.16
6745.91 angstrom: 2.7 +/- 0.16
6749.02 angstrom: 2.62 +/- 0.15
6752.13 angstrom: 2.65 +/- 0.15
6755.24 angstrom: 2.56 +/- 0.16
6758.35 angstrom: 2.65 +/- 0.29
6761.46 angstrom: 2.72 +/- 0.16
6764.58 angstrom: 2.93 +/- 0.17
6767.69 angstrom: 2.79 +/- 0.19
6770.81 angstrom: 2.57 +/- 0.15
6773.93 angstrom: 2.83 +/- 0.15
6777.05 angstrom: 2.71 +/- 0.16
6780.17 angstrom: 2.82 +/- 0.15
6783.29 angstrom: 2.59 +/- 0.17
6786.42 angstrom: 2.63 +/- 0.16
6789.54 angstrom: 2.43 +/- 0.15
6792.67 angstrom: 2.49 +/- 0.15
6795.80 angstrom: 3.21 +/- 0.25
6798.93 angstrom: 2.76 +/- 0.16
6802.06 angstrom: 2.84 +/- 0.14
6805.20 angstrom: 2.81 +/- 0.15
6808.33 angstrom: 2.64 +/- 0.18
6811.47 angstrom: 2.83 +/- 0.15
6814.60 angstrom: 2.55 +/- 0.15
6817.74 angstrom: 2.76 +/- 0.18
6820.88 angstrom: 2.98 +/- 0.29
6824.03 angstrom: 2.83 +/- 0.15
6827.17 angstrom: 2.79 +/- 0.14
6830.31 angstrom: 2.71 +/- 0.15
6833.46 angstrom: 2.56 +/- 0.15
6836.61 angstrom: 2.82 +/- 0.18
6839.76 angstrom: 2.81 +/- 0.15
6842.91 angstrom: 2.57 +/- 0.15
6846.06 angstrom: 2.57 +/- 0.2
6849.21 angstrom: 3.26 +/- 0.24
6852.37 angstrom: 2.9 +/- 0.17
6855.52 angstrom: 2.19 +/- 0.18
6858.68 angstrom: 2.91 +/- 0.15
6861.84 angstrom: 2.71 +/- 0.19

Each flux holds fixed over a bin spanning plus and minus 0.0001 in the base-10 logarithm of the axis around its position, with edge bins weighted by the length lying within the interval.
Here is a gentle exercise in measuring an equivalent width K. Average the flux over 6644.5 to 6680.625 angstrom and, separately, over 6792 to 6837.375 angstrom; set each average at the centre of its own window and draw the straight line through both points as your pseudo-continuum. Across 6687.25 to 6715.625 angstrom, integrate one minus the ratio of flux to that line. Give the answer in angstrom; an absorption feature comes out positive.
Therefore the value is 2.6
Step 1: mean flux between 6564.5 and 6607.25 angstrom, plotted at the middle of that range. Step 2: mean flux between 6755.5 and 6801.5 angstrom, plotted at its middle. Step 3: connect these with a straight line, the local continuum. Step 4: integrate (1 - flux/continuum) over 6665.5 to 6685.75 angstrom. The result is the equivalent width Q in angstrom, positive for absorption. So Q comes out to 0.8 angstrom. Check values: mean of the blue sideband 3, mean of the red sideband 2.72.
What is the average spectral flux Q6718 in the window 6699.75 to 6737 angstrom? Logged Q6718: 2.82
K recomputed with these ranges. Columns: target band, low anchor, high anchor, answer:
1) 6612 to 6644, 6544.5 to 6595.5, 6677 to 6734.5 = 1.9 angstrom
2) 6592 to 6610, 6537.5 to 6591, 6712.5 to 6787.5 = 1.6 angstrom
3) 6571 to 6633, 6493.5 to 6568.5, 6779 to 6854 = -1.3 angstrom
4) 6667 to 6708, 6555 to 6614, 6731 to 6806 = 2.6 angstrom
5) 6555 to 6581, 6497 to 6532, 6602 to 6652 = -1.9 angstrom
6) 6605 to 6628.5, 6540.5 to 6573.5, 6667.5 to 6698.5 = 1.0 angstrom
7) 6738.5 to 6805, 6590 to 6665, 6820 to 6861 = 1.8 angstrom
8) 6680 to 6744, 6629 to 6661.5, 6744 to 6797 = 0.7 angstrom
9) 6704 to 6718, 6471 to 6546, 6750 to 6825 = 0.5 angstrom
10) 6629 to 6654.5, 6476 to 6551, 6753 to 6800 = -2.0 angstrom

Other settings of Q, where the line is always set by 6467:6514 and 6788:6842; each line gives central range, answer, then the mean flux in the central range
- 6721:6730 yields -0.7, 2.99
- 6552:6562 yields -1.0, 3.08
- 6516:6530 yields 0.0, 2.81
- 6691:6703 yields 0.7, 2.62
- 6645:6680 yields -2.2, 2.96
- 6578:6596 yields -2.1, 3.13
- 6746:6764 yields 0.7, 2.66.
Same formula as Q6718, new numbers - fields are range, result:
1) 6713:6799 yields 2.78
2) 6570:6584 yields 3.12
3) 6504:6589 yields 3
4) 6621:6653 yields 2.92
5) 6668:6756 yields 2.76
